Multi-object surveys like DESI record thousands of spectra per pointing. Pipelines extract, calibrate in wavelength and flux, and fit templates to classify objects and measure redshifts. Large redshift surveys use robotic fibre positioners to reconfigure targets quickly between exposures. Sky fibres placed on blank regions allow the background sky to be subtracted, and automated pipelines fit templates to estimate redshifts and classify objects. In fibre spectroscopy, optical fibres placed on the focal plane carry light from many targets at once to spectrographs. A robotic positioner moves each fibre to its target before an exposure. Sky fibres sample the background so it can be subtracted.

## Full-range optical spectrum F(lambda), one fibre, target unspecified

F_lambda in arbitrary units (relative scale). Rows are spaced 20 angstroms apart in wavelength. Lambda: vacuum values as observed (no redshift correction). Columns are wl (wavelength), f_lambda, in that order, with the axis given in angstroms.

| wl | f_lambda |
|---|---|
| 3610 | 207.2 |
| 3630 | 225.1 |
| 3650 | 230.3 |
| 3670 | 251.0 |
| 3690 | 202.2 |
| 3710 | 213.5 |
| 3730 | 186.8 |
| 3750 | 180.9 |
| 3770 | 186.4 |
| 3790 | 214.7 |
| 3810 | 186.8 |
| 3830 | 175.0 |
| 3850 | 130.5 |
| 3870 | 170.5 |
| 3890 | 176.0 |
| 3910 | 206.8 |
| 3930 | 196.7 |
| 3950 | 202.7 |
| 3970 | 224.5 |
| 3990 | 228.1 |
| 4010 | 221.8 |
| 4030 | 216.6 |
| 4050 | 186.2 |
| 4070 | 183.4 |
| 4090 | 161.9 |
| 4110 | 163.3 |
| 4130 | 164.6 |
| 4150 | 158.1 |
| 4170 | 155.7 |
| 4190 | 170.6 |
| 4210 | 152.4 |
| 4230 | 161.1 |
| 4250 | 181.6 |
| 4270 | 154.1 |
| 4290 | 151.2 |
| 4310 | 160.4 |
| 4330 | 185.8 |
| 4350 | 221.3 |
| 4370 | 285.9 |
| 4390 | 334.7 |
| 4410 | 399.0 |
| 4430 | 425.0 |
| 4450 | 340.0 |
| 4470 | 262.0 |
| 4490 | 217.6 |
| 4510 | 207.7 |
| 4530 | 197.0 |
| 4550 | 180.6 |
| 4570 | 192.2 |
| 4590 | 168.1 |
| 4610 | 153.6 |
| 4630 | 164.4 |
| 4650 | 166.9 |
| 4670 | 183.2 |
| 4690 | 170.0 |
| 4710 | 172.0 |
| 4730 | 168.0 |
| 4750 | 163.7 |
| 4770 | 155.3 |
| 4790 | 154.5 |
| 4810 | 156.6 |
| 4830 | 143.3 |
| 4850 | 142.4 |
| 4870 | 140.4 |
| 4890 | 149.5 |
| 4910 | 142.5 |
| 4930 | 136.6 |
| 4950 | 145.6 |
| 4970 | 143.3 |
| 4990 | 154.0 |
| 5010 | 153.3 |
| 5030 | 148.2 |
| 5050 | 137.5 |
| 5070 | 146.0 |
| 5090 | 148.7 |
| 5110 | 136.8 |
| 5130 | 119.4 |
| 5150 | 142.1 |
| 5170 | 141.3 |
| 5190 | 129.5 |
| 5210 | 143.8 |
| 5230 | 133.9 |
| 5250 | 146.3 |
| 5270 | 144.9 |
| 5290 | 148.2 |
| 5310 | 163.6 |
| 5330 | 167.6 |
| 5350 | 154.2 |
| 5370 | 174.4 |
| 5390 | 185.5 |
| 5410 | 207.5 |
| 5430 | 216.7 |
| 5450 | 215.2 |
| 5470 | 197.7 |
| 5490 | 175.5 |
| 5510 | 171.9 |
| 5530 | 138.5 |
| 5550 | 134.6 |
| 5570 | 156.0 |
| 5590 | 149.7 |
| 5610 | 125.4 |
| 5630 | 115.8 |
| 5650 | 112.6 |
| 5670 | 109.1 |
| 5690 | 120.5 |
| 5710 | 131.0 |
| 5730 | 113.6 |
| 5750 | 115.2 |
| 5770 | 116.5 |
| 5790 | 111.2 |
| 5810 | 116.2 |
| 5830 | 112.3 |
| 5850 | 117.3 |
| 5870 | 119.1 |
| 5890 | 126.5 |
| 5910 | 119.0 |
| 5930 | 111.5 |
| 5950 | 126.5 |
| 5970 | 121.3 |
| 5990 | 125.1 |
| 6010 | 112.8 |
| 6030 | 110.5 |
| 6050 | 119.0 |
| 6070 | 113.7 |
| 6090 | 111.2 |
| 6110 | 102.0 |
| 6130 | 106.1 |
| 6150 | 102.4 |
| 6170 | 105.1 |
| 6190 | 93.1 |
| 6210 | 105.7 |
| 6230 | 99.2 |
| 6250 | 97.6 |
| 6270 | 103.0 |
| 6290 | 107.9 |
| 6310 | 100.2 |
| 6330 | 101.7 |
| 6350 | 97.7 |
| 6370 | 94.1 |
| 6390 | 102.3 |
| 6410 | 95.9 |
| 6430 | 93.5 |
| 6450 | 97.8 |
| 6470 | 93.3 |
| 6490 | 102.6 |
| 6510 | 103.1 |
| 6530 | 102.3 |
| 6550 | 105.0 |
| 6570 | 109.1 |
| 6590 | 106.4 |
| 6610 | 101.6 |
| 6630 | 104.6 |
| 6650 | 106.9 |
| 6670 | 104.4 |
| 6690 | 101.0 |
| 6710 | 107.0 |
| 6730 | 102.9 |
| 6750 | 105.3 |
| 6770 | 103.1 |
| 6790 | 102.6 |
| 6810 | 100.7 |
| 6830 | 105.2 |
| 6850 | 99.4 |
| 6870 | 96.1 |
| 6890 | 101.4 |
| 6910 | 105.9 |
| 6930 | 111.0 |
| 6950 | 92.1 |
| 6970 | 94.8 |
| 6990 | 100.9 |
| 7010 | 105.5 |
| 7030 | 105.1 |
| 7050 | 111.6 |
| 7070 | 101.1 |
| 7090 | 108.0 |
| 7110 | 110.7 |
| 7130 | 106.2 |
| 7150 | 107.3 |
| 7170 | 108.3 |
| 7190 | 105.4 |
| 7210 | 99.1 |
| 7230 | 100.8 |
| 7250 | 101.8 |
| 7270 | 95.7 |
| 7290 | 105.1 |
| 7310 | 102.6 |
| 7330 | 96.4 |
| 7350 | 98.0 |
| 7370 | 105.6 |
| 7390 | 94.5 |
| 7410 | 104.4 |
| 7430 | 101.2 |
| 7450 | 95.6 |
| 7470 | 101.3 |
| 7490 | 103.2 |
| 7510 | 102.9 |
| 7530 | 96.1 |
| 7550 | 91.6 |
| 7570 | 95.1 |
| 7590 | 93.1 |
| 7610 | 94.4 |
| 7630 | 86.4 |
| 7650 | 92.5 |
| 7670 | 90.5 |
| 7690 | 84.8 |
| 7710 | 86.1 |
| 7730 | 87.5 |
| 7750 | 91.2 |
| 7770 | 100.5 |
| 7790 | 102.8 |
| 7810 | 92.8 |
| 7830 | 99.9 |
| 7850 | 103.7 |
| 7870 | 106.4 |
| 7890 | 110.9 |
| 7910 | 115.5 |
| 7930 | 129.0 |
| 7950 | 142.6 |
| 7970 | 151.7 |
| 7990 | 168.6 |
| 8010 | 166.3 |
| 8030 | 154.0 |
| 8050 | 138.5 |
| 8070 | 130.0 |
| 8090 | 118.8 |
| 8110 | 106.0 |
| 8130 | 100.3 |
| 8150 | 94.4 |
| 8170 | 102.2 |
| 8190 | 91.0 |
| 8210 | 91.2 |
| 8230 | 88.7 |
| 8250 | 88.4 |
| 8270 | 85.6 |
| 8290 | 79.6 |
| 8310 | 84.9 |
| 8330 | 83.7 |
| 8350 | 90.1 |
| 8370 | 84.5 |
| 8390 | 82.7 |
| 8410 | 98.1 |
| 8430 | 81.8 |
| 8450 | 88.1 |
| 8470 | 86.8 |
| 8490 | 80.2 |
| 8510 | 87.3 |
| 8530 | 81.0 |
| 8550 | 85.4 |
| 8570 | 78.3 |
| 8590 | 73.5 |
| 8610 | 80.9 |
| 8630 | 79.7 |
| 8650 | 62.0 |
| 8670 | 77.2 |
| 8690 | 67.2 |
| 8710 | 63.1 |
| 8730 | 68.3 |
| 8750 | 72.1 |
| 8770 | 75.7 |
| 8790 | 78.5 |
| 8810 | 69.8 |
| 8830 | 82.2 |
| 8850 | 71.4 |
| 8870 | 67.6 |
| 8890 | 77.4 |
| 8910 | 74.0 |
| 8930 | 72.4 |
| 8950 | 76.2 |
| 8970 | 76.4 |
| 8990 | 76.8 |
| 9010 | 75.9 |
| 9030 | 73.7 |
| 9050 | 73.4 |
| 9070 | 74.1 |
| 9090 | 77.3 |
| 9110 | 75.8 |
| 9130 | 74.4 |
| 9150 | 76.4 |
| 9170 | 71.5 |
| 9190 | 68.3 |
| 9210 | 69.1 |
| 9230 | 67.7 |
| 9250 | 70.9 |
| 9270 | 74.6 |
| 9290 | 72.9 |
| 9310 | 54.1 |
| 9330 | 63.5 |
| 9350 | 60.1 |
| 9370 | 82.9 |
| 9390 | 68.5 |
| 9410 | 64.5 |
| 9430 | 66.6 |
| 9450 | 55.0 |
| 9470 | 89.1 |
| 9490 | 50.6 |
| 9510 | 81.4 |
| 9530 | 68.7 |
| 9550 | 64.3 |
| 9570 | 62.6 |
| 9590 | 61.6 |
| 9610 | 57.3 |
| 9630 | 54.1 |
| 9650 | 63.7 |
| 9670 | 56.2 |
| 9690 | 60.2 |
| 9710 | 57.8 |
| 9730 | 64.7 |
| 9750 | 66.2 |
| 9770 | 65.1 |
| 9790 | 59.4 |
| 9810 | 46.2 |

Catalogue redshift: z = 1.86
